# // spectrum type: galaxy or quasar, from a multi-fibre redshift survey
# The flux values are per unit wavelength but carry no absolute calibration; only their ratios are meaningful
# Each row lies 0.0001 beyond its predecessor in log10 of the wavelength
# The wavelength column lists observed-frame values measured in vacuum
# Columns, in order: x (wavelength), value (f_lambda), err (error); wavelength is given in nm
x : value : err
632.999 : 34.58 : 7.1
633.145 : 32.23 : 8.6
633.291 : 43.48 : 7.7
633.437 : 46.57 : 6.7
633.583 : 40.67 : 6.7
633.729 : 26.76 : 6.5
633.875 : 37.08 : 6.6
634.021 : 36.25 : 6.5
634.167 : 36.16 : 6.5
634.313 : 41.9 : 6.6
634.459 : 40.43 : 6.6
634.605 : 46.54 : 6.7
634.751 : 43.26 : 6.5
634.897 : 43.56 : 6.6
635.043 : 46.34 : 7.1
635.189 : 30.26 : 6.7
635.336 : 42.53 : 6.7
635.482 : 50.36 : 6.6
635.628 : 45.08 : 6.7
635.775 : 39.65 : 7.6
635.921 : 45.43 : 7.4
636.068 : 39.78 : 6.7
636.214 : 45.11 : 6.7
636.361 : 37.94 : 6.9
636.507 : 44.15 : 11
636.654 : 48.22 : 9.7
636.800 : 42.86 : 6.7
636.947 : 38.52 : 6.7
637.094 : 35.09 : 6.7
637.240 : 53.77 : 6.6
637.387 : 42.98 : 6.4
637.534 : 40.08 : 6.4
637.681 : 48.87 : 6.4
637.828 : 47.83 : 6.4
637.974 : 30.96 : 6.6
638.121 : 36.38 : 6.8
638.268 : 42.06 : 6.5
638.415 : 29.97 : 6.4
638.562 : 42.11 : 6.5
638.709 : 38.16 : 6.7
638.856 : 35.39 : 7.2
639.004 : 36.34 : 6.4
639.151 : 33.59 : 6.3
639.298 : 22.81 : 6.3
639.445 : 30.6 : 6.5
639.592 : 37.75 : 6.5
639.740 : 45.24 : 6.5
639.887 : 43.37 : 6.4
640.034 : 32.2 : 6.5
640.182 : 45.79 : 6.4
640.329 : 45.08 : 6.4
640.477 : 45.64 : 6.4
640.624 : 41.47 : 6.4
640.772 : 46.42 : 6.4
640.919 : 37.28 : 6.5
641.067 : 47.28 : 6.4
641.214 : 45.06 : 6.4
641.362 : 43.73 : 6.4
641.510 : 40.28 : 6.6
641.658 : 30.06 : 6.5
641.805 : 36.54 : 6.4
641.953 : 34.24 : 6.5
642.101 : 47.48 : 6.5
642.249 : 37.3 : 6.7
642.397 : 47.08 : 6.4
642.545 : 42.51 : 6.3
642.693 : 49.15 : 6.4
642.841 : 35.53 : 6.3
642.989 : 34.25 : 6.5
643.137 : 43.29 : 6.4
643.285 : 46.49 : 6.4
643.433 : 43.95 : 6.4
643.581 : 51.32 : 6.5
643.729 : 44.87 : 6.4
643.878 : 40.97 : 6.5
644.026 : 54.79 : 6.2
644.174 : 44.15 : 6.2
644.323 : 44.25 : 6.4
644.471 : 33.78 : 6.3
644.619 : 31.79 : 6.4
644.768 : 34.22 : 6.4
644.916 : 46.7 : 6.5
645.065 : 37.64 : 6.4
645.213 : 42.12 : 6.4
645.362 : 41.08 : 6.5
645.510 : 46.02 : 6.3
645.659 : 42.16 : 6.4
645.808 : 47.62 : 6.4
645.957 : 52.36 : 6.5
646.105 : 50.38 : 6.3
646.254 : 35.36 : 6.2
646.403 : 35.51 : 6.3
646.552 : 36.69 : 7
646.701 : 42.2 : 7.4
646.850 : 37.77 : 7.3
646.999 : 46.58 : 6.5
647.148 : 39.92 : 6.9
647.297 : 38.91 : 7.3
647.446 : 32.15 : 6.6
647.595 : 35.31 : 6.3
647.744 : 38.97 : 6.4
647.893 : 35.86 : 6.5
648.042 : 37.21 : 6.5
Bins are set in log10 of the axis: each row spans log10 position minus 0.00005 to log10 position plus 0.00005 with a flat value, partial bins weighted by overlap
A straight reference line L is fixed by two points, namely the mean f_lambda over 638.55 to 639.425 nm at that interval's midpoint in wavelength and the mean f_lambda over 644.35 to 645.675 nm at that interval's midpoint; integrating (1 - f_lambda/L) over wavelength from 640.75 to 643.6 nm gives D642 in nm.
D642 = -0.369 nm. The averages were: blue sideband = 34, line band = 41.7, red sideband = 39.6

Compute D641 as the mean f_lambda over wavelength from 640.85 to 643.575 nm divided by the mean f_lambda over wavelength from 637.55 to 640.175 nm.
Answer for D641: 1.10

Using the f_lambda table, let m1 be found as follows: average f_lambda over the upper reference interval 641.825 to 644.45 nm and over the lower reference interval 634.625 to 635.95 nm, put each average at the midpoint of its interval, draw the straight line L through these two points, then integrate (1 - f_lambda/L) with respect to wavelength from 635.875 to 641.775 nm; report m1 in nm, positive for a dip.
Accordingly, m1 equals 0.38 nm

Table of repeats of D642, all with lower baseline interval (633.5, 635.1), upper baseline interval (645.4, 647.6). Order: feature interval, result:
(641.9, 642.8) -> -0.043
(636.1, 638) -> -0.132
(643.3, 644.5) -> -0.121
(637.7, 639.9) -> 0.191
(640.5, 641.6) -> -0.061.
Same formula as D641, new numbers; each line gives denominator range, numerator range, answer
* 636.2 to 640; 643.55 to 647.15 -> 1.07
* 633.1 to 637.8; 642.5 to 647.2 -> 1.02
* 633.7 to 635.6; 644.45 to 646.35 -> 1.03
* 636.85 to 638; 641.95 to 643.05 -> 0.97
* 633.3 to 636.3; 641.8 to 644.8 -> 1.02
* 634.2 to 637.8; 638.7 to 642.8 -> 0.93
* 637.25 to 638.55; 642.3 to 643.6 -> 1.06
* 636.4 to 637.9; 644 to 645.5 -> 0.93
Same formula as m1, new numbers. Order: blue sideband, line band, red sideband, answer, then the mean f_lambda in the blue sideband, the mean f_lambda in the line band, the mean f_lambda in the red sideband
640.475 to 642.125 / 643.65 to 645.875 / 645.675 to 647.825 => -0.07 nm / 40.9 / 42.1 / 40.7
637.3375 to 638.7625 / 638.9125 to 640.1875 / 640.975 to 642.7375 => 0.15 nm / 39.9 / 35.9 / 41.5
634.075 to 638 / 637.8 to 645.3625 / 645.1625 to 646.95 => 0.40 nm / 42.6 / 40.3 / 42.5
